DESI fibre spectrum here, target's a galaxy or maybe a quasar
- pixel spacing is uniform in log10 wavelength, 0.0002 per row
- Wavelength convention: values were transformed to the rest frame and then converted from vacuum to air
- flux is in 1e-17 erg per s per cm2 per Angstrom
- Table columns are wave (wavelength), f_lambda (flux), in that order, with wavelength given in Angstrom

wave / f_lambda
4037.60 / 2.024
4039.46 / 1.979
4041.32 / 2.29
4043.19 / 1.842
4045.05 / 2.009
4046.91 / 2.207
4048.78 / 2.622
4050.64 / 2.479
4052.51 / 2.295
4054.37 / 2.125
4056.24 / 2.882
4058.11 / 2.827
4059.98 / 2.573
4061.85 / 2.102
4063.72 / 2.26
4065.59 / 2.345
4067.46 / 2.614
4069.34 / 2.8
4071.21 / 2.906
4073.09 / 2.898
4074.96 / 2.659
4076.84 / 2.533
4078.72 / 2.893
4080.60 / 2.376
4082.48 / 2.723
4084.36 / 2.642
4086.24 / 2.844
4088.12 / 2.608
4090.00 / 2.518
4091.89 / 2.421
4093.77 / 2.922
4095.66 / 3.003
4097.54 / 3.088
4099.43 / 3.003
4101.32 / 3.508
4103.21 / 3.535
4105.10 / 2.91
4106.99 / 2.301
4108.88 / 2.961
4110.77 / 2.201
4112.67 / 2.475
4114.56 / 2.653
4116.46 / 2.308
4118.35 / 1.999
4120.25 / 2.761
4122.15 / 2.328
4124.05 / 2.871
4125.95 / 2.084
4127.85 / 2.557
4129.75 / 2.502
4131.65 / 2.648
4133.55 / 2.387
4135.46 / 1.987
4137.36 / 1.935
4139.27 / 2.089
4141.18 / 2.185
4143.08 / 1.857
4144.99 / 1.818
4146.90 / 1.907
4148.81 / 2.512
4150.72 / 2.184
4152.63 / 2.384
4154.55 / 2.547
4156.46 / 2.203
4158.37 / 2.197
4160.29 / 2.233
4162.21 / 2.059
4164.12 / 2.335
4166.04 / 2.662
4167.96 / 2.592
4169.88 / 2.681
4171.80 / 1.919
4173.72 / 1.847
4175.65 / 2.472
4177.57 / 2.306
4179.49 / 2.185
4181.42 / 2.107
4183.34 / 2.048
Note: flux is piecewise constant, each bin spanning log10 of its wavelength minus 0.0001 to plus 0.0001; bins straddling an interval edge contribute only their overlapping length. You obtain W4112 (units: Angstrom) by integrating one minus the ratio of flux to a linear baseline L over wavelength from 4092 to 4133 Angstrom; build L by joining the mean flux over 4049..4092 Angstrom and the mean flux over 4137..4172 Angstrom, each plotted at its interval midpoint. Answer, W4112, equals -4.6 Angstrom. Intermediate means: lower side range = 2.58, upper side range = 2.24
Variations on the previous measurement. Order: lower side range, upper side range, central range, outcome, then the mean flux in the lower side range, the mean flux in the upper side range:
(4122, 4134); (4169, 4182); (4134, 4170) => 1.95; 2.5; 2.22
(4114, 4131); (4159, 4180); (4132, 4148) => 2.32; 2.45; 2.3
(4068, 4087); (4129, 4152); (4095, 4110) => -3.15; 2.72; 2.17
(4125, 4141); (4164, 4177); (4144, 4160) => 0.66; 2.27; 2.36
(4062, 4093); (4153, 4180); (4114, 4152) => 2.34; 2.62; 2.31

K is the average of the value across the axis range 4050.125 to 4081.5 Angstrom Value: 2.56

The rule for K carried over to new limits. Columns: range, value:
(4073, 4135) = 2.66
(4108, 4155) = 2.32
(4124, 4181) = 2.26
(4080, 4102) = 2.8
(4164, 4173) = 2.43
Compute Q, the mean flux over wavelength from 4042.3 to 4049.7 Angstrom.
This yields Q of 2.17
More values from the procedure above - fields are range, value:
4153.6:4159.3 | 2.32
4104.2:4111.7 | 2.59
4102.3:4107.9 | 2.92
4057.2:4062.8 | 2.5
